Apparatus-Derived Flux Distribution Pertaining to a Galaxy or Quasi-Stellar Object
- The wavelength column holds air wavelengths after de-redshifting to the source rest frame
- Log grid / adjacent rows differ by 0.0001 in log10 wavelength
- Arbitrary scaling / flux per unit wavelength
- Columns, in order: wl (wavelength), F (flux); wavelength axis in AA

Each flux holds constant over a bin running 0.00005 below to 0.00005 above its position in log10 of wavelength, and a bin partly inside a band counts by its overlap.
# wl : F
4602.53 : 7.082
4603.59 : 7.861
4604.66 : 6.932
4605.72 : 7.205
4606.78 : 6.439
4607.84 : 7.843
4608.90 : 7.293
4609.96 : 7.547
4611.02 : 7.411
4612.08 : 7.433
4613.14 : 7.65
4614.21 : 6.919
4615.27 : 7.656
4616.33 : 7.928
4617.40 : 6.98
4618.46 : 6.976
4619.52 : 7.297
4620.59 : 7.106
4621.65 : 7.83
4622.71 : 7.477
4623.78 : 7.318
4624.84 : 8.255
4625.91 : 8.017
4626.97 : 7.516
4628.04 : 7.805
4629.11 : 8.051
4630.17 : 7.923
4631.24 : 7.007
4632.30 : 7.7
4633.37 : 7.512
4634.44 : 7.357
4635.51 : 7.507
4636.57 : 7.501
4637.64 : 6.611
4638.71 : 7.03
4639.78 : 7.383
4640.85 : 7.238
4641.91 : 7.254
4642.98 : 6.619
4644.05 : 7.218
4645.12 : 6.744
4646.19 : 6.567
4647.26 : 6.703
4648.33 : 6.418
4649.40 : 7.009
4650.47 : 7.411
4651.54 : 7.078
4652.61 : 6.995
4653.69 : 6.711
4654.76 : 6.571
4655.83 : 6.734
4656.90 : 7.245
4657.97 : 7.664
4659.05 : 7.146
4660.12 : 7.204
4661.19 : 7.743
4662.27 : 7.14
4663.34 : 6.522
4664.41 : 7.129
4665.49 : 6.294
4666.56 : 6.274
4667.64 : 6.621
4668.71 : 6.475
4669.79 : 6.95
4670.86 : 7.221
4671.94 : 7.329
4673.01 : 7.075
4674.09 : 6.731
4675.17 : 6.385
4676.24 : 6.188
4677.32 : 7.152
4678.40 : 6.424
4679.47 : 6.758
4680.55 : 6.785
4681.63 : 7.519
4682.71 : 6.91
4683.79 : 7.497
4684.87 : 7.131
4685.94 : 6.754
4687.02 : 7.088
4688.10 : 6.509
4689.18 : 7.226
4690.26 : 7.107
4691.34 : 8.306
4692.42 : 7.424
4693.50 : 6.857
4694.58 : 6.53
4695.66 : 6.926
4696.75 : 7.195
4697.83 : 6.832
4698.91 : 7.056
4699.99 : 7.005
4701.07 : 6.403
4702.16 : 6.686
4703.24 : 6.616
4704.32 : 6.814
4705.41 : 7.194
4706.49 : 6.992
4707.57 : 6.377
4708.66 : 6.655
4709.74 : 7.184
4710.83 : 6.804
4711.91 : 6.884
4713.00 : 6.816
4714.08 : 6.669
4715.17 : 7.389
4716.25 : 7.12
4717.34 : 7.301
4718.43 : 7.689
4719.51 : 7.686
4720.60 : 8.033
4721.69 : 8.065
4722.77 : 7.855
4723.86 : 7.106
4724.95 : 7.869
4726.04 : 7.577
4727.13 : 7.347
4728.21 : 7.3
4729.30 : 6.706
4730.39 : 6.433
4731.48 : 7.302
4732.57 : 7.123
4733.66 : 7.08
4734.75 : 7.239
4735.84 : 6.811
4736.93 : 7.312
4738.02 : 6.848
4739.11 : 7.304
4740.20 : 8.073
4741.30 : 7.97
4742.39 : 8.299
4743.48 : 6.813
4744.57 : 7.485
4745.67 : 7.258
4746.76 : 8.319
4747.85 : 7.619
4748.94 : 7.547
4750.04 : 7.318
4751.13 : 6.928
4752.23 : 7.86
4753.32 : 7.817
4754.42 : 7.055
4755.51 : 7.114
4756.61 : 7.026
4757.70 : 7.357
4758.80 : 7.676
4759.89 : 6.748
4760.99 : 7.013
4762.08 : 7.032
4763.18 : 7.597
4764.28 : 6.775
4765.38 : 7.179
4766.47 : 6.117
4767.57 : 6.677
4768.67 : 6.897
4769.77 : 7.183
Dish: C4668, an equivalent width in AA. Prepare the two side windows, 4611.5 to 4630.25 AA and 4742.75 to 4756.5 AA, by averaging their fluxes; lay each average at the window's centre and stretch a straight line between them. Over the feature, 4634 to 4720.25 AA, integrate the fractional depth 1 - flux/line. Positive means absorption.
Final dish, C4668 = 6.0 AA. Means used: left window 7.55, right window 7.43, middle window 6.98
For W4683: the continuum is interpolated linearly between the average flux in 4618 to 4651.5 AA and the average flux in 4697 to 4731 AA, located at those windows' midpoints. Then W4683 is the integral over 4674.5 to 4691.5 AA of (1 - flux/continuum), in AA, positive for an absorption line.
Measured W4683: 0.6 AA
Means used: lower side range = 7.3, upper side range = 7.11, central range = 6.95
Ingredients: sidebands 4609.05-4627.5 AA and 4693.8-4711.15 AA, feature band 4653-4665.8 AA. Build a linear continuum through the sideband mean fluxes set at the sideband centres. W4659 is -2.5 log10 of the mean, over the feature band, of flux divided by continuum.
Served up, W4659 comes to 0.02 mag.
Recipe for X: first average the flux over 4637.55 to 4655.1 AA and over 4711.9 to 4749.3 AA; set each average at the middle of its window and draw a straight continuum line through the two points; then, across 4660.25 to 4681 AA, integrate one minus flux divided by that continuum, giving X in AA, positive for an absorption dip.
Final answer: 0.7 AA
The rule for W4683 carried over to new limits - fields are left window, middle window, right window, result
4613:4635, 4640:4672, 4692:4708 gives 1.36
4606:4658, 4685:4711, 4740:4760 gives 1.59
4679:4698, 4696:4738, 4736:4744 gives 1.09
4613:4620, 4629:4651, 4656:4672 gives -0.02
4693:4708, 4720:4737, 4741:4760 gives -0.34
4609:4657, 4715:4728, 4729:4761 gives -0.48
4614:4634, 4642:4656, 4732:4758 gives 1.25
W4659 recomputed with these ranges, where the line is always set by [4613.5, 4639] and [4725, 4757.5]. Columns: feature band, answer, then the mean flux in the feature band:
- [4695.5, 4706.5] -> 0.08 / 6.87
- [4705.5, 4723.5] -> 0.02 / 7.22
